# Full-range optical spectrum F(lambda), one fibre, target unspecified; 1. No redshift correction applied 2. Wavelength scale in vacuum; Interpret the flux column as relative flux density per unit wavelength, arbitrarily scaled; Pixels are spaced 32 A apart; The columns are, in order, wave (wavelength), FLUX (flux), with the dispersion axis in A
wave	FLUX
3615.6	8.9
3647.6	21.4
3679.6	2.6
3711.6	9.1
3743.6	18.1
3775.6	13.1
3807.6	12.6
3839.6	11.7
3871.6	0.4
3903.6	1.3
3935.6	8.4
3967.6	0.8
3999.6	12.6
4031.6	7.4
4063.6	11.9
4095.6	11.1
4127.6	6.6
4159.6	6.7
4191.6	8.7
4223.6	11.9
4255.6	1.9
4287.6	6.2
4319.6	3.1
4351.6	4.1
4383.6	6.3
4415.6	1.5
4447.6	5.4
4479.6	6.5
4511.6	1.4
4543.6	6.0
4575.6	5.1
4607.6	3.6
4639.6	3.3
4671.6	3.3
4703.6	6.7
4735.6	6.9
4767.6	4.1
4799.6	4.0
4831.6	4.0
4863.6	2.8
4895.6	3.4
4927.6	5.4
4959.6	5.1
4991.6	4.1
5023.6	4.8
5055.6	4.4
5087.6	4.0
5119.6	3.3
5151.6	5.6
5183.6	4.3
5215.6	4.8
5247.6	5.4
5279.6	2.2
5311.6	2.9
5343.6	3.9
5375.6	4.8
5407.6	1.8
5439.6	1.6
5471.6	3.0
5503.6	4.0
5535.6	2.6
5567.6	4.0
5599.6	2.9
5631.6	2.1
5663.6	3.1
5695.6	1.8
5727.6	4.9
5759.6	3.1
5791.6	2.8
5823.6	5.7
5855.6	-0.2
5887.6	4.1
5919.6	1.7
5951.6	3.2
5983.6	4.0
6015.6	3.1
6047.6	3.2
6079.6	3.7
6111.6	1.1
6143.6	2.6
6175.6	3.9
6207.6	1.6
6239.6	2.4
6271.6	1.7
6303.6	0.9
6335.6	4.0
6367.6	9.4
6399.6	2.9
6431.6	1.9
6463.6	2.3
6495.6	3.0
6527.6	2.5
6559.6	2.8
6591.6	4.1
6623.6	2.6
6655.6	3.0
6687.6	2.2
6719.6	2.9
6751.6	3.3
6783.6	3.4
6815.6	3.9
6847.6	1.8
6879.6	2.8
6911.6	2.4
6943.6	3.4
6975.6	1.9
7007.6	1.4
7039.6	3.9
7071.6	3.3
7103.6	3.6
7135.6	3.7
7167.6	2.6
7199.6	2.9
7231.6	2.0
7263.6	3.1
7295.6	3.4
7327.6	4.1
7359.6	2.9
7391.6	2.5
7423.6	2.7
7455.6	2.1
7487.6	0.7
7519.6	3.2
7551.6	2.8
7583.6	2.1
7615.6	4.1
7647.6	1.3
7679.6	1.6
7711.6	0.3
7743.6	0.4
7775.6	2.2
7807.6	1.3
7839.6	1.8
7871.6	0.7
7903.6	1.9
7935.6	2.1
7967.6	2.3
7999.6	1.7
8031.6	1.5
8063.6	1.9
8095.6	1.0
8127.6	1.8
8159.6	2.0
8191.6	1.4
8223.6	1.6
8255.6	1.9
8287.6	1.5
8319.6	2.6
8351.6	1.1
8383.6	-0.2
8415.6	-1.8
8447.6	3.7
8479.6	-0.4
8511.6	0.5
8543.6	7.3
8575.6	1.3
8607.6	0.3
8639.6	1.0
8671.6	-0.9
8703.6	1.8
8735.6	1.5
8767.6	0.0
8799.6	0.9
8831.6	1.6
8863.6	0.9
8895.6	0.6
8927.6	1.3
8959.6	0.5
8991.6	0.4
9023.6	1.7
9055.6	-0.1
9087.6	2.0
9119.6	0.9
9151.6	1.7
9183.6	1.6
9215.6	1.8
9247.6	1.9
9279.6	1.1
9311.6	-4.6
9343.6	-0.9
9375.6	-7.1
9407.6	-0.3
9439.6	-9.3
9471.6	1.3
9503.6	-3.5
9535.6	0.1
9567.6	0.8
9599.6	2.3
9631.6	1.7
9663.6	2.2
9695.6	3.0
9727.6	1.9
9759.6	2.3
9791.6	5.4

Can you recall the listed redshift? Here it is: 0.70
